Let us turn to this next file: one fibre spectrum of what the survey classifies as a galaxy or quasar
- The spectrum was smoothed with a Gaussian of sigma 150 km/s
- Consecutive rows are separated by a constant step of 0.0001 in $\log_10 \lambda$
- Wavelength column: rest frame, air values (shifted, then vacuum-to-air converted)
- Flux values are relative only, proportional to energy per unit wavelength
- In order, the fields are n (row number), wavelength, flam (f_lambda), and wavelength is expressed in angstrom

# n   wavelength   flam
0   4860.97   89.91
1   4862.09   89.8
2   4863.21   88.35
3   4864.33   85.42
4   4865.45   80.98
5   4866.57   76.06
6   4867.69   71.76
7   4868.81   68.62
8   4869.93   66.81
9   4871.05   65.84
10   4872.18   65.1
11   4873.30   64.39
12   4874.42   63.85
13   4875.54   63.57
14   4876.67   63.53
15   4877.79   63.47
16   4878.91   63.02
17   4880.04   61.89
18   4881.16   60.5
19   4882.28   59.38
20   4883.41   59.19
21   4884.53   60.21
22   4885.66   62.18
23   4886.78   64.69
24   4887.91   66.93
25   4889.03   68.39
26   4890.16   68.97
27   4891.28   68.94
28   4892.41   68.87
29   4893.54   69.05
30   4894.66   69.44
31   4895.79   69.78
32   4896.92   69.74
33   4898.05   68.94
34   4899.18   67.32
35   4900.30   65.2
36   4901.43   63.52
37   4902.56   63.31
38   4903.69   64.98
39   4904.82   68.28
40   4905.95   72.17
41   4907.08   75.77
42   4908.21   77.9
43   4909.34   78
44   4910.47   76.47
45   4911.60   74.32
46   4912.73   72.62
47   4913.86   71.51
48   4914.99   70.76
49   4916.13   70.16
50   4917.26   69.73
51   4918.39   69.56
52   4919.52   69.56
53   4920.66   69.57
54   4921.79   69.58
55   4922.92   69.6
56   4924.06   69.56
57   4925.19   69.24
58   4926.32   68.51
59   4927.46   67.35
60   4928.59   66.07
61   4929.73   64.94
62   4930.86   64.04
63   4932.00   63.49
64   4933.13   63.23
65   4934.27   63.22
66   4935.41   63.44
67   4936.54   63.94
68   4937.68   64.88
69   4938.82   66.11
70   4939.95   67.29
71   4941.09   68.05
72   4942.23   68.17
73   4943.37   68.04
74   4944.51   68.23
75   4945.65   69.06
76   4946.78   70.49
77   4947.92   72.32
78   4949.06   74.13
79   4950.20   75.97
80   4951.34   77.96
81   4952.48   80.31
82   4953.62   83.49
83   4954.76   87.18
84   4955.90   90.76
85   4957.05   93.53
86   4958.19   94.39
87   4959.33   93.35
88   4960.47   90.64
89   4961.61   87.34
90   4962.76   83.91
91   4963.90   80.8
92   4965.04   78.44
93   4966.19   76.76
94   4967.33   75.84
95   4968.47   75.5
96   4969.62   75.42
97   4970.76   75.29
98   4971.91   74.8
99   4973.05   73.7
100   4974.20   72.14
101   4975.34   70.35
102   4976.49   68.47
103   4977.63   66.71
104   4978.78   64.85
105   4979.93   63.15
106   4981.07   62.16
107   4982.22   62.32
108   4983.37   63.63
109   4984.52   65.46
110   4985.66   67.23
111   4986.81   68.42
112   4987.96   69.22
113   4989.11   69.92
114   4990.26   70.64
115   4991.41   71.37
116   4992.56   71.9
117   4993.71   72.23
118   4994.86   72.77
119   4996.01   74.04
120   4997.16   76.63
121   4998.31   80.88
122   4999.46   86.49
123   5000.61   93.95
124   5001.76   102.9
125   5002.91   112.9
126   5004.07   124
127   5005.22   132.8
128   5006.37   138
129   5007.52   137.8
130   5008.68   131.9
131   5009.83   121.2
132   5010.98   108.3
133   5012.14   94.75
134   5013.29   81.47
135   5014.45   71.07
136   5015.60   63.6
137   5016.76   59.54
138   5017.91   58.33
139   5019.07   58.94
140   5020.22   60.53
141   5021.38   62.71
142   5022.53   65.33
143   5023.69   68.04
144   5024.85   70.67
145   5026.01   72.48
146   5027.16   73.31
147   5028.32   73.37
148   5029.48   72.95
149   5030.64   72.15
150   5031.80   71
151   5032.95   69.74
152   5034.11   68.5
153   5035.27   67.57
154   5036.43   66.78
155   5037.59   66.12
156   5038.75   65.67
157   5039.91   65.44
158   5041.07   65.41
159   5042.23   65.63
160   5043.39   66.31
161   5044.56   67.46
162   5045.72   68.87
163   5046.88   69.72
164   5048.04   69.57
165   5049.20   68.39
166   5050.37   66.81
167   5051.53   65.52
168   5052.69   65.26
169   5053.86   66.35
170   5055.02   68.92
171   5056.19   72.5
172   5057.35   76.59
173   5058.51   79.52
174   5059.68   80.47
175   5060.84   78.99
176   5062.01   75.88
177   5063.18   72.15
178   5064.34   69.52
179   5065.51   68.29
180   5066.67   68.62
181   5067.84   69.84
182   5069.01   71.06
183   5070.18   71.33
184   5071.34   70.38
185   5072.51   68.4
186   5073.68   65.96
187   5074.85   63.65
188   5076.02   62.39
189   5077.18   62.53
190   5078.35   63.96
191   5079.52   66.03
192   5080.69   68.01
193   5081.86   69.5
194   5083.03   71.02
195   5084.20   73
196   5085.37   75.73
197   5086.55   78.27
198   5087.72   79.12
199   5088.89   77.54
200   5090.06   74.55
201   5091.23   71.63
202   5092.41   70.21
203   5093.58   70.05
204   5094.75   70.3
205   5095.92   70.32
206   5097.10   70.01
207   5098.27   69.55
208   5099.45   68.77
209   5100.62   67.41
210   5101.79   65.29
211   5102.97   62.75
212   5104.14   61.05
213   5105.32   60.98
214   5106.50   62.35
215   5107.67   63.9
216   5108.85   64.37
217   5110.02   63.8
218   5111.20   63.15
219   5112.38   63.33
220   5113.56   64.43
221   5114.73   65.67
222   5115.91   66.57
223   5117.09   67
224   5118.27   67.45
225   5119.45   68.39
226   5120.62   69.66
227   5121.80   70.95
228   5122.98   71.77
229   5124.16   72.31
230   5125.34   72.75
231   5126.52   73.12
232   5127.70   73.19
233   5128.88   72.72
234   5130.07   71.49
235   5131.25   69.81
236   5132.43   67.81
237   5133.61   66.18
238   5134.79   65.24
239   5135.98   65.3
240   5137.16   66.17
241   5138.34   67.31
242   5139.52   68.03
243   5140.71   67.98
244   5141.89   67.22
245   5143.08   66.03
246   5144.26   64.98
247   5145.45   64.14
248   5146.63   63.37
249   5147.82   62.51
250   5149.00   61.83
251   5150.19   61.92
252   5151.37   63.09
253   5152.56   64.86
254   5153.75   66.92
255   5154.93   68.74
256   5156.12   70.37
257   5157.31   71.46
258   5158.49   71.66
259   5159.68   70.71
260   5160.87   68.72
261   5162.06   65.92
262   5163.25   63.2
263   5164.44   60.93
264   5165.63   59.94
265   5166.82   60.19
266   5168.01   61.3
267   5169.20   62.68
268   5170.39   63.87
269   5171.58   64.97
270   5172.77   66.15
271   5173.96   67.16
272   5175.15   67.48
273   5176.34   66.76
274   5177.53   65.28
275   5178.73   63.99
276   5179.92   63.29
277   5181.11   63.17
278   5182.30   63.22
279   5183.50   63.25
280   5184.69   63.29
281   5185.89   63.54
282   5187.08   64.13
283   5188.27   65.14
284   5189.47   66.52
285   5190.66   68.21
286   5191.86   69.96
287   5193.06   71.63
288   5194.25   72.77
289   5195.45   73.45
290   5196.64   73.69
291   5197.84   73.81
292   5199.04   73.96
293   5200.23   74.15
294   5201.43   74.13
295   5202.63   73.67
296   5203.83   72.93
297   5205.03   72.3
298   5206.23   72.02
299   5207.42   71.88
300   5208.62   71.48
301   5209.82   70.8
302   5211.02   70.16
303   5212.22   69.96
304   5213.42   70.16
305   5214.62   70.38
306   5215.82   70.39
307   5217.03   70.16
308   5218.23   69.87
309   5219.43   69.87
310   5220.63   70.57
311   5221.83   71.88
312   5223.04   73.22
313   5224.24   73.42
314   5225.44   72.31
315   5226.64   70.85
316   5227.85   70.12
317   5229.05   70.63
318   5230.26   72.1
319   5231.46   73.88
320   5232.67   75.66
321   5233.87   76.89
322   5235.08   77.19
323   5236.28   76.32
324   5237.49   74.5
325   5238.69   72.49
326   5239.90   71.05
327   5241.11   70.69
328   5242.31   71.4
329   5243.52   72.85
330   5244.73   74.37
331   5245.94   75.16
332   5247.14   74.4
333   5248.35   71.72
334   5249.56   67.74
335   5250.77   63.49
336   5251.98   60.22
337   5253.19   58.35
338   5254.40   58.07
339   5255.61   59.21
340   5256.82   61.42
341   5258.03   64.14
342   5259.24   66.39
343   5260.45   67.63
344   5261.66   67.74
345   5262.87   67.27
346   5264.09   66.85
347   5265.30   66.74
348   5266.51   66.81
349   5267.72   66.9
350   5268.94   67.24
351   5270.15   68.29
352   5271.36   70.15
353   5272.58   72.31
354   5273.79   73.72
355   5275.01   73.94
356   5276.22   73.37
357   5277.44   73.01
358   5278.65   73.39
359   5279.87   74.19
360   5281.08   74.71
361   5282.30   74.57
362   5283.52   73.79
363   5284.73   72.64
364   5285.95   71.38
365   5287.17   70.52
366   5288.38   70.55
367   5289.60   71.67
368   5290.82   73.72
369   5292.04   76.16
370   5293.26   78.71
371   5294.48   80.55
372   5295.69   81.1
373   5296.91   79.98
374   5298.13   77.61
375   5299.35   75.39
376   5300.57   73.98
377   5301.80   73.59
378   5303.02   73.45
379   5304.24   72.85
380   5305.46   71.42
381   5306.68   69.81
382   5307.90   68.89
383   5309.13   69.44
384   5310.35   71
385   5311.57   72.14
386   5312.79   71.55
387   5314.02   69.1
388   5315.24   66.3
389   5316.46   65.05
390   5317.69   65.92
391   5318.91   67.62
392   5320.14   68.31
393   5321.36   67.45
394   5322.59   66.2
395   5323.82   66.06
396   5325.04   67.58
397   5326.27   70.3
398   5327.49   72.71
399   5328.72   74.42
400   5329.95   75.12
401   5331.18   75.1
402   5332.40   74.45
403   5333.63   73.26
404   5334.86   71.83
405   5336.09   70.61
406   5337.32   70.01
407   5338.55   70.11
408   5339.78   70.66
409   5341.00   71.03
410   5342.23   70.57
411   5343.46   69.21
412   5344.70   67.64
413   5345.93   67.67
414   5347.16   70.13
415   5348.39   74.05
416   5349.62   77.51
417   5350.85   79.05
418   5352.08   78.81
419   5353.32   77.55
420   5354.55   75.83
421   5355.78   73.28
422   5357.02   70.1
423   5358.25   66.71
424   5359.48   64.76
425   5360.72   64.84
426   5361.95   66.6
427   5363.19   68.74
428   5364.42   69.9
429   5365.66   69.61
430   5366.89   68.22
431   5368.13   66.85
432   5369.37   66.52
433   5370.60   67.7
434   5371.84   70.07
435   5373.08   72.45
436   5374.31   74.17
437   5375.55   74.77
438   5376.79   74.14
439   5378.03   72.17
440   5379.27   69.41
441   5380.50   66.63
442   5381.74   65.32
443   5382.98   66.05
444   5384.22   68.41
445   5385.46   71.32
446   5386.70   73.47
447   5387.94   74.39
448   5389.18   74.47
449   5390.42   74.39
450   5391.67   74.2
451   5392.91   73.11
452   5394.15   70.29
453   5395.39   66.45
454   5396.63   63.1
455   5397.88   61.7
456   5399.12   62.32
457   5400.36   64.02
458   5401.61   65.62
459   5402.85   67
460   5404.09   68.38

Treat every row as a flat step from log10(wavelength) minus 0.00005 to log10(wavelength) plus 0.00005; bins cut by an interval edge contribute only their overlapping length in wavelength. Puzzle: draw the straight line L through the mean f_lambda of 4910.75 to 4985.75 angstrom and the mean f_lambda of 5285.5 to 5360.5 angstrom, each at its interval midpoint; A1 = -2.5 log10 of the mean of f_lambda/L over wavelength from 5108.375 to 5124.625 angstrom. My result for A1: 0.079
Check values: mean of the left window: 72.4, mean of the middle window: 67.1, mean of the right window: 71.9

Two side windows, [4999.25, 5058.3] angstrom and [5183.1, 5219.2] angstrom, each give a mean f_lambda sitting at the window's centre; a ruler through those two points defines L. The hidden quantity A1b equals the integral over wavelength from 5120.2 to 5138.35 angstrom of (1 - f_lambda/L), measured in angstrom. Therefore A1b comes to 1.01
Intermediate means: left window 79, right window 70.3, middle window 69.8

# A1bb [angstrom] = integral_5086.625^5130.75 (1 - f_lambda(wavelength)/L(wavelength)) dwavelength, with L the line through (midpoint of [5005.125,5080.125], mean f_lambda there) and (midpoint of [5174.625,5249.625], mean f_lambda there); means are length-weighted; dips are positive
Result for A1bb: 2.5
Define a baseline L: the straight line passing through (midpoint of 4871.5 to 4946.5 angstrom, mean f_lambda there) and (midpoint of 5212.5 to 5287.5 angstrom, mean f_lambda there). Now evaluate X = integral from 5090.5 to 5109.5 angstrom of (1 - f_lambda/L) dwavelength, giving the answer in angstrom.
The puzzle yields 0.6 angstrom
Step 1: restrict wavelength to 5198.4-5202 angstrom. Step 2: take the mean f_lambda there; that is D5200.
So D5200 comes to 74.1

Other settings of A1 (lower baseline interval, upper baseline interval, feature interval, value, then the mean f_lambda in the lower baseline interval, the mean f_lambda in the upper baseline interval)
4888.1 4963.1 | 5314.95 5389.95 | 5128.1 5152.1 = 0.08 mag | 72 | 70.5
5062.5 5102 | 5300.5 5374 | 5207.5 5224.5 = -0.01 mag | 69.9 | 70.5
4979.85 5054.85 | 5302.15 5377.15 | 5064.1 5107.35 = 0.10 mag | 76.9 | 70.6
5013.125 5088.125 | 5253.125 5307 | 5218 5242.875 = -0.03 mag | 69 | 71.2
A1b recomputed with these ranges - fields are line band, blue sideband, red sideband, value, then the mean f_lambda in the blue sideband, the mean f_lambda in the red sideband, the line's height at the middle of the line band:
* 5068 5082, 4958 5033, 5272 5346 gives 2.0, 79.9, 72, 77.9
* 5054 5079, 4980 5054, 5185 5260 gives 1.7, 77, 70.3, 75.4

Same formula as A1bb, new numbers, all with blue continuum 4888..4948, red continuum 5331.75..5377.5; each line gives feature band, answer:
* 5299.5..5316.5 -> 0.0 angstrom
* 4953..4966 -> -3.5 angstrom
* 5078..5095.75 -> -0.6 angstrom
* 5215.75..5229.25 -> -0.2 angstrom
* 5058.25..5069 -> -0.6 angstrom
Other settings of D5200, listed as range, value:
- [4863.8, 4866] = 83.2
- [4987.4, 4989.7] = 69.5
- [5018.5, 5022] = 60.9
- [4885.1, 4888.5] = 64.8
